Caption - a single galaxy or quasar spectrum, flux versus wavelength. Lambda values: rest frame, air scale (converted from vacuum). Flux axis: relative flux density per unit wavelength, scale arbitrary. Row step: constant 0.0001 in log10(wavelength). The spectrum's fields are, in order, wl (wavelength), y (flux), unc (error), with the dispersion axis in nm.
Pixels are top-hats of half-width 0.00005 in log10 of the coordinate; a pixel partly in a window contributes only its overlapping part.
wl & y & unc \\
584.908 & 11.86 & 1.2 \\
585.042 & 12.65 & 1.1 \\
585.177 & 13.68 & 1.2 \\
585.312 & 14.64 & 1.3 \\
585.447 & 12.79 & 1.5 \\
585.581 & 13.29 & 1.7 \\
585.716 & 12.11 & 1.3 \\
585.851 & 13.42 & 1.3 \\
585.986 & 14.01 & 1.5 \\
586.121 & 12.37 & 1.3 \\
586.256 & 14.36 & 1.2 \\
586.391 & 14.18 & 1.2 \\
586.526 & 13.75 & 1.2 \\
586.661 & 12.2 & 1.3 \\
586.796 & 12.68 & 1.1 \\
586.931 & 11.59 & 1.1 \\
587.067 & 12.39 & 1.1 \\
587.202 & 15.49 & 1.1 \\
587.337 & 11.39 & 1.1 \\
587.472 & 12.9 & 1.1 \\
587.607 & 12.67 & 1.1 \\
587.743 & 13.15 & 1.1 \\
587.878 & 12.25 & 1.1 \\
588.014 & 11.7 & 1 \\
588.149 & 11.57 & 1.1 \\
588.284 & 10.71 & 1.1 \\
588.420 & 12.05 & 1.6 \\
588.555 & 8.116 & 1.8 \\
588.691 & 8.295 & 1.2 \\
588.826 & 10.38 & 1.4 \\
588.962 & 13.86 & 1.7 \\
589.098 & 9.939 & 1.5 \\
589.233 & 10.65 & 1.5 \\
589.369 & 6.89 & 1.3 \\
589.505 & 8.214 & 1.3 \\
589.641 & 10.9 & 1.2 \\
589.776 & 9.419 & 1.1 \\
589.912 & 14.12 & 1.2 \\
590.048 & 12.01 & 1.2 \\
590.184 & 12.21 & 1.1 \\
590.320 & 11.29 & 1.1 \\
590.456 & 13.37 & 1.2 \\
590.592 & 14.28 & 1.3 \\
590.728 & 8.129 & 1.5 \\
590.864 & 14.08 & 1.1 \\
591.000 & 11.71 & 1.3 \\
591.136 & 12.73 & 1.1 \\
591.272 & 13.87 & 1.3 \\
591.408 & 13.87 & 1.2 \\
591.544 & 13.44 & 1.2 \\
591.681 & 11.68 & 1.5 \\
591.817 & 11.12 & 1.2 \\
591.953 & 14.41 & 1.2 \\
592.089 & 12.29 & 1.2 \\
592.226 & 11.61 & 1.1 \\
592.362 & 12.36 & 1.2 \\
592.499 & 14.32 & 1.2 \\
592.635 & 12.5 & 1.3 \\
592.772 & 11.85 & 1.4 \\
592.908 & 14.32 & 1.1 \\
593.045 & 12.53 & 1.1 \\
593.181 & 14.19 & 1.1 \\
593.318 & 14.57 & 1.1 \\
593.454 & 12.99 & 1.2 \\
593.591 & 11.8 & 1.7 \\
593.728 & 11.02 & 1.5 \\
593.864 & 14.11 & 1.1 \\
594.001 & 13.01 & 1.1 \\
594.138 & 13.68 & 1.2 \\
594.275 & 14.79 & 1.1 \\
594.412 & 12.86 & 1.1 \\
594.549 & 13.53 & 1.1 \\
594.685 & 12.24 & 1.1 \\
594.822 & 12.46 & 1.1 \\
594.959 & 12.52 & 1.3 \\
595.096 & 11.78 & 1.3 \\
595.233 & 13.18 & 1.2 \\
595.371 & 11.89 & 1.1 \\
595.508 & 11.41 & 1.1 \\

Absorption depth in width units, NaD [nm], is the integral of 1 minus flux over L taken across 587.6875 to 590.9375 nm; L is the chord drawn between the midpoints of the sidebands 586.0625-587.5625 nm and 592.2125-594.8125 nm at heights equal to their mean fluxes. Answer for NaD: 0.475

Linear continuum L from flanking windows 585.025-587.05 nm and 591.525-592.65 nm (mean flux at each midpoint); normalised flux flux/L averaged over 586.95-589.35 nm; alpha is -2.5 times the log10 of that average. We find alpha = 0.13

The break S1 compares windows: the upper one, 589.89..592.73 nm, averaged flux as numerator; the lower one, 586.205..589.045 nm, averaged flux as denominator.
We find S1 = 1.0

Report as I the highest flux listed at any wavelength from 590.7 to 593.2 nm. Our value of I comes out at 14.41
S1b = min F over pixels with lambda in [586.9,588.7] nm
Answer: 8.116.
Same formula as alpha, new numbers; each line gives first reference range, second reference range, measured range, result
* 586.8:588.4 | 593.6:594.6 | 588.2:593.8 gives 0.08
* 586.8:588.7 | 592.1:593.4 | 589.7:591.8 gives 0.02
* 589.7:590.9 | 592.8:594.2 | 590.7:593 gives -0.01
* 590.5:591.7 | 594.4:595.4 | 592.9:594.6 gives -0.06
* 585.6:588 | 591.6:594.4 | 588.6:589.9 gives 0.28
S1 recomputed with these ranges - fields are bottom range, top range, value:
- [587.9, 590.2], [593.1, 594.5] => 1.25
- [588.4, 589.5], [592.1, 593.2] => 1.31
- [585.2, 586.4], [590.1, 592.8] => 0.93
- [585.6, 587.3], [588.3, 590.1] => 0.79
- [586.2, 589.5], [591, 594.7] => 1.11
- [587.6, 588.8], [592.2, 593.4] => 1.19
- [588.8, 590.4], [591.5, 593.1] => 1.17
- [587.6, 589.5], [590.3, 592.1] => 1.18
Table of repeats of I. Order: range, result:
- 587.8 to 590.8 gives 14.28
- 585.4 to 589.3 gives 15.49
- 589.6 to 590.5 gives 14.12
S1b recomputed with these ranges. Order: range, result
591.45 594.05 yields 11.02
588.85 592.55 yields 6.89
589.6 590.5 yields 9.419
